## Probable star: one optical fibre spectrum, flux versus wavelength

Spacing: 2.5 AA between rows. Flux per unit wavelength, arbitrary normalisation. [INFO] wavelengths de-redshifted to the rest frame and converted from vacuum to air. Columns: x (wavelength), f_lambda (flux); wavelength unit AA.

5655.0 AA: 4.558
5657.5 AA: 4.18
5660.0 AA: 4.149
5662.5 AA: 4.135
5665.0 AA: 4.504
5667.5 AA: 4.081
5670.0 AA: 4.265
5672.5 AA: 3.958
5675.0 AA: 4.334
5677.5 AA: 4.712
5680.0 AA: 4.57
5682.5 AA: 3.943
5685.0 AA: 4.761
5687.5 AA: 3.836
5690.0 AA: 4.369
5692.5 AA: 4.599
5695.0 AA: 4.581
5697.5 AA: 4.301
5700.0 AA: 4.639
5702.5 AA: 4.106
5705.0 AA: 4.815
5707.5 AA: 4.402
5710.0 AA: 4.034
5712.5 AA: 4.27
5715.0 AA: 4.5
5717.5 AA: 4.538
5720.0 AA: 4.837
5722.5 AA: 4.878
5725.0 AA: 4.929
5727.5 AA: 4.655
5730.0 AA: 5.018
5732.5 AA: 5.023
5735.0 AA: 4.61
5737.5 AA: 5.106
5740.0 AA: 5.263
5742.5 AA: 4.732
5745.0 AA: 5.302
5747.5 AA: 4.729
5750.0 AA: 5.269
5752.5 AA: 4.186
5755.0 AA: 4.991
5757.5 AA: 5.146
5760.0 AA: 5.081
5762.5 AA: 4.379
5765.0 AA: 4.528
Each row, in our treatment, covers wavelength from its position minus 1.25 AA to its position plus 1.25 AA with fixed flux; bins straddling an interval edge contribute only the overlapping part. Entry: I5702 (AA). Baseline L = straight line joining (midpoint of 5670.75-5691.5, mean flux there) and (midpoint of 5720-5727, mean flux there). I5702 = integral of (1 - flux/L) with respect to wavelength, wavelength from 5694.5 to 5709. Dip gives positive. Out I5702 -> 0.38 AA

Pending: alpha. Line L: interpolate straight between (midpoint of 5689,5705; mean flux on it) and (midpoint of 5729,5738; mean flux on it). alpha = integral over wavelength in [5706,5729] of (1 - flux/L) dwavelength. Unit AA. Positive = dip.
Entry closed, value 0.8 AA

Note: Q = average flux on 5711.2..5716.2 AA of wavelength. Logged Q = 4.38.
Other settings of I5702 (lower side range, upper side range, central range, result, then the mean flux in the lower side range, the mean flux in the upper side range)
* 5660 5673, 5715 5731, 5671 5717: 1.06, 4.2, 4.78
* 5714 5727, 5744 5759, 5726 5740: -0.29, 4.74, 4.93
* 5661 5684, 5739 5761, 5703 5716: 0.62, 4.28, 4.96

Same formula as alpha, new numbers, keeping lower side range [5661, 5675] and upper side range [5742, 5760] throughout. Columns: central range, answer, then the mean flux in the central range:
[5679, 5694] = 0.1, 4.35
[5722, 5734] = -0.4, 4.9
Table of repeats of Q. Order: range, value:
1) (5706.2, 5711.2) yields 4.23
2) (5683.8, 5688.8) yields 4.29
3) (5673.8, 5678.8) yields 4.53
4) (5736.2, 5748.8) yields 5.03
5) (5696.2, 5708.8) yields 4.45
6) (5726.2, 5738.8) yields 4.88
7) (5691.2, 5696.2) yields 4.59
